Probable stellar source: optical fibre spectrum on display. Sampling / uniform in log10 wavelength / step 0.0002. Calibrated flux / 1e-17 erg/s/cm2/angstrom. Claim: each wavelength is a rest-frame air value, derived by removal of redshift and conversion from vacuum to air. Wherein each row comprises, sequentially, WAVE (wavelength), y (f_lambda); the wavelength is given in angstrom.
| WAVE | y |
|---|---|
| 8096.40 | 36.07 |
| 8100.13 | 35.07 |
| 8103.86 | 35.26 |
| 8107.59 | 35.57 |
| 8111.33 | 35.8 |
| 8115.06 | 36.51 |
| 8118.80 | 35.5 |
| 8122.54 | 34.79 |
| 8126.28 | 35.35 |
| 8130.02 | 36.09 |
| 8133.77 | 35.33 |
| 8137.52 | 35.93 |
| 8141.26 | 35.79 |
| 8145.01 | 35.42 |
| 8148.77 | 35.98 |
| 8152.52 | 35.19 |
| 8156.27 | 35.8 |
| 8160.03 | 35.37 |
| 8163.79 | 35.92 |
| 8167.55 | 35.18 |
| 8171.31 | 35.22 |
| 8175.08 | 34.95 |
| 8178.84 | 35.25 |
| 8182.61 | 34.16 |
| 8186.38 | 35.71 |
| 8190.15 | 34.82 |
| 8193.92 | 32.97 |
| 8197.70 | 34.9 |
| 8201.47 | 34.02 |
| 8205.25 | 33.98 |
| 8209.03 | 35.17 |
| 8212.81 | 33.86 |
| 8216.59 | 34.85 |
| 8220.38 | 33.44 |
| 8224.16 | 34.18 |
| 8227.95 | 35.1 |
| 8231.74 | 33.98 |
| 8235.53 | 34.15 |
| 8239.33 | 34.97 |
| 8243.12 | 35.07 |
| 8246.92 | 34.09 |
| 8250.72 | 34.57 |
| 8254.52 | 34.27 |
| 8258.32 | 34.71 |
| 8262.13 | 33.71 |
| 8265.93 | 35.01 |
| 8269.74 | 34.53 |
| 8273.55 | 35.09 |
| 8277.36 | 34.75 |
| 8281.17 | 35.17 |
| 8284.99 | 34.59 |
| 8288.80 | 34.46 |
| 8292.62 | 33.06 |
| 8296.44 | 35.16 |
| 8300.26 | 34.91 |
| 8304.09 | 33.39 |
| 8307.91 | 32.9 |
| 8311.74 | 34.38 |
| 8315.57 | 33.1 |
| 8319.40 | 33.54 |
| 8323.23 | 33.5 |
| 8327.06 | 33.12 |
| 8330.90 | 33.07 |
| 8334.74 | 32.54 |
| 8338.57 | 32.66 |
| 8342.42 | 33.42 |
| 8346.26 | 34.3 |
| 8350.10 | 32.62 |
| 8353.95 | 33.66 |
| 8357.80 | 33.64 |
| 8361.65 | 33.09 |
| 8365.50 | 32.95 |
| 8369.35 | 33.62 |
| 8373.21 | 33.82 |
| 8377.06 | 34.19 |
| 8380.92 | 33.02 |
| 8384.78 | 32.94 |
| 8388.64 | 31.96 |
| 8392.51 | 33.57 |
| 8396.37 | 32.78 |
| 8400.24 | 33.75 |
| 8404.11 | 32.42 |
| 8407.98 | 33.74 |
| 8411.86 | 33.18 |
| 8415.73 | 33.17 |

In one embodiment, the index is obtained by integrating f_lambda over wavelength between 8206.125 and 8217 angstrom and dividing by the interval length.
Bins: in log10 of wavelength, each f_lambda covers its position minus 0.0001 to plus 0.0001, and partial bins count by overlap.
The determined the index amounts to 34.5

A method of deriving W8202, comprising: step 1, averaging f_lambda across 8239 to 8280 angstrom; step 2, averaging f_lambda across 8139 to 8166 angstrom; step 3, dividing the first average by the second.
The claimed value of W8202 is 1.0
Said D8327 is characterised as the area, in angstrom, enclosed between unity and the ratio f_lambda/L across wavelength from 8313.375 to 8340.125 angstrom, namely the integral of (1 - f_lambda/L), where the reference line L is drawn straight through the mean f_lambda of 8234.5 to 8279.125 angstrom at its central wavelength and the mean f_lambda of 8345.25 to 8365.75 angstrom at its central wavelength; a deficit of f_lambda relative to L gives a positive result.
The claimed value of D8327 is 0.5 angstrom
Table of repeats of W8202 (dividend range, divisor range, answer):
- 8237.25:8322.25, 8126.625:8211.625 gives 0.98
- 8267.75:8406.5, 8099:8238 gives 0.96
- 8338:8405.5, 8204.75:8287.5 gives 0.96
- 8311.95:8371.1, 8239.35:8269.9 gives 0.96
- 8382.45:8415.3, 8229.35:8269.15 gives 0.96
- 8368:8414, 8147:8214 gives 0.95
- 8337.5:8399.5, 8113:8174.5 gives 0.94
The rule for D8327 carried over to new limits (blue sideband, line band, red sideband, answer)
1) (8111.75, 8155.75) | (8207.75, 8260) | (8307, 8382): 0.2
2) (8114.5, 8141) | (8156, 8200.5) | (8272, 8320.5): 0.3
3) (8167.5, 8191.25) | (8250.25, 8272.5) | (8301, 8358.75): -0.2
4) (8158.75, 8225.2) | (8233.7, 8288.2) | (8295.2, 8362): -0.9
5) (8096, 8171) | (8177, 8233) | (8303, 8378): 0.6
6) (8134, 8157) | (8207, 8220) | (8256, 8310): 0.2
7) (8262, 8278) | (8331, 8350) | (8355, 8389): 0.3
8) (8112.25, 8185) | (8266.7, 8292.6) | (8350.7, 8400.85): -0.3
